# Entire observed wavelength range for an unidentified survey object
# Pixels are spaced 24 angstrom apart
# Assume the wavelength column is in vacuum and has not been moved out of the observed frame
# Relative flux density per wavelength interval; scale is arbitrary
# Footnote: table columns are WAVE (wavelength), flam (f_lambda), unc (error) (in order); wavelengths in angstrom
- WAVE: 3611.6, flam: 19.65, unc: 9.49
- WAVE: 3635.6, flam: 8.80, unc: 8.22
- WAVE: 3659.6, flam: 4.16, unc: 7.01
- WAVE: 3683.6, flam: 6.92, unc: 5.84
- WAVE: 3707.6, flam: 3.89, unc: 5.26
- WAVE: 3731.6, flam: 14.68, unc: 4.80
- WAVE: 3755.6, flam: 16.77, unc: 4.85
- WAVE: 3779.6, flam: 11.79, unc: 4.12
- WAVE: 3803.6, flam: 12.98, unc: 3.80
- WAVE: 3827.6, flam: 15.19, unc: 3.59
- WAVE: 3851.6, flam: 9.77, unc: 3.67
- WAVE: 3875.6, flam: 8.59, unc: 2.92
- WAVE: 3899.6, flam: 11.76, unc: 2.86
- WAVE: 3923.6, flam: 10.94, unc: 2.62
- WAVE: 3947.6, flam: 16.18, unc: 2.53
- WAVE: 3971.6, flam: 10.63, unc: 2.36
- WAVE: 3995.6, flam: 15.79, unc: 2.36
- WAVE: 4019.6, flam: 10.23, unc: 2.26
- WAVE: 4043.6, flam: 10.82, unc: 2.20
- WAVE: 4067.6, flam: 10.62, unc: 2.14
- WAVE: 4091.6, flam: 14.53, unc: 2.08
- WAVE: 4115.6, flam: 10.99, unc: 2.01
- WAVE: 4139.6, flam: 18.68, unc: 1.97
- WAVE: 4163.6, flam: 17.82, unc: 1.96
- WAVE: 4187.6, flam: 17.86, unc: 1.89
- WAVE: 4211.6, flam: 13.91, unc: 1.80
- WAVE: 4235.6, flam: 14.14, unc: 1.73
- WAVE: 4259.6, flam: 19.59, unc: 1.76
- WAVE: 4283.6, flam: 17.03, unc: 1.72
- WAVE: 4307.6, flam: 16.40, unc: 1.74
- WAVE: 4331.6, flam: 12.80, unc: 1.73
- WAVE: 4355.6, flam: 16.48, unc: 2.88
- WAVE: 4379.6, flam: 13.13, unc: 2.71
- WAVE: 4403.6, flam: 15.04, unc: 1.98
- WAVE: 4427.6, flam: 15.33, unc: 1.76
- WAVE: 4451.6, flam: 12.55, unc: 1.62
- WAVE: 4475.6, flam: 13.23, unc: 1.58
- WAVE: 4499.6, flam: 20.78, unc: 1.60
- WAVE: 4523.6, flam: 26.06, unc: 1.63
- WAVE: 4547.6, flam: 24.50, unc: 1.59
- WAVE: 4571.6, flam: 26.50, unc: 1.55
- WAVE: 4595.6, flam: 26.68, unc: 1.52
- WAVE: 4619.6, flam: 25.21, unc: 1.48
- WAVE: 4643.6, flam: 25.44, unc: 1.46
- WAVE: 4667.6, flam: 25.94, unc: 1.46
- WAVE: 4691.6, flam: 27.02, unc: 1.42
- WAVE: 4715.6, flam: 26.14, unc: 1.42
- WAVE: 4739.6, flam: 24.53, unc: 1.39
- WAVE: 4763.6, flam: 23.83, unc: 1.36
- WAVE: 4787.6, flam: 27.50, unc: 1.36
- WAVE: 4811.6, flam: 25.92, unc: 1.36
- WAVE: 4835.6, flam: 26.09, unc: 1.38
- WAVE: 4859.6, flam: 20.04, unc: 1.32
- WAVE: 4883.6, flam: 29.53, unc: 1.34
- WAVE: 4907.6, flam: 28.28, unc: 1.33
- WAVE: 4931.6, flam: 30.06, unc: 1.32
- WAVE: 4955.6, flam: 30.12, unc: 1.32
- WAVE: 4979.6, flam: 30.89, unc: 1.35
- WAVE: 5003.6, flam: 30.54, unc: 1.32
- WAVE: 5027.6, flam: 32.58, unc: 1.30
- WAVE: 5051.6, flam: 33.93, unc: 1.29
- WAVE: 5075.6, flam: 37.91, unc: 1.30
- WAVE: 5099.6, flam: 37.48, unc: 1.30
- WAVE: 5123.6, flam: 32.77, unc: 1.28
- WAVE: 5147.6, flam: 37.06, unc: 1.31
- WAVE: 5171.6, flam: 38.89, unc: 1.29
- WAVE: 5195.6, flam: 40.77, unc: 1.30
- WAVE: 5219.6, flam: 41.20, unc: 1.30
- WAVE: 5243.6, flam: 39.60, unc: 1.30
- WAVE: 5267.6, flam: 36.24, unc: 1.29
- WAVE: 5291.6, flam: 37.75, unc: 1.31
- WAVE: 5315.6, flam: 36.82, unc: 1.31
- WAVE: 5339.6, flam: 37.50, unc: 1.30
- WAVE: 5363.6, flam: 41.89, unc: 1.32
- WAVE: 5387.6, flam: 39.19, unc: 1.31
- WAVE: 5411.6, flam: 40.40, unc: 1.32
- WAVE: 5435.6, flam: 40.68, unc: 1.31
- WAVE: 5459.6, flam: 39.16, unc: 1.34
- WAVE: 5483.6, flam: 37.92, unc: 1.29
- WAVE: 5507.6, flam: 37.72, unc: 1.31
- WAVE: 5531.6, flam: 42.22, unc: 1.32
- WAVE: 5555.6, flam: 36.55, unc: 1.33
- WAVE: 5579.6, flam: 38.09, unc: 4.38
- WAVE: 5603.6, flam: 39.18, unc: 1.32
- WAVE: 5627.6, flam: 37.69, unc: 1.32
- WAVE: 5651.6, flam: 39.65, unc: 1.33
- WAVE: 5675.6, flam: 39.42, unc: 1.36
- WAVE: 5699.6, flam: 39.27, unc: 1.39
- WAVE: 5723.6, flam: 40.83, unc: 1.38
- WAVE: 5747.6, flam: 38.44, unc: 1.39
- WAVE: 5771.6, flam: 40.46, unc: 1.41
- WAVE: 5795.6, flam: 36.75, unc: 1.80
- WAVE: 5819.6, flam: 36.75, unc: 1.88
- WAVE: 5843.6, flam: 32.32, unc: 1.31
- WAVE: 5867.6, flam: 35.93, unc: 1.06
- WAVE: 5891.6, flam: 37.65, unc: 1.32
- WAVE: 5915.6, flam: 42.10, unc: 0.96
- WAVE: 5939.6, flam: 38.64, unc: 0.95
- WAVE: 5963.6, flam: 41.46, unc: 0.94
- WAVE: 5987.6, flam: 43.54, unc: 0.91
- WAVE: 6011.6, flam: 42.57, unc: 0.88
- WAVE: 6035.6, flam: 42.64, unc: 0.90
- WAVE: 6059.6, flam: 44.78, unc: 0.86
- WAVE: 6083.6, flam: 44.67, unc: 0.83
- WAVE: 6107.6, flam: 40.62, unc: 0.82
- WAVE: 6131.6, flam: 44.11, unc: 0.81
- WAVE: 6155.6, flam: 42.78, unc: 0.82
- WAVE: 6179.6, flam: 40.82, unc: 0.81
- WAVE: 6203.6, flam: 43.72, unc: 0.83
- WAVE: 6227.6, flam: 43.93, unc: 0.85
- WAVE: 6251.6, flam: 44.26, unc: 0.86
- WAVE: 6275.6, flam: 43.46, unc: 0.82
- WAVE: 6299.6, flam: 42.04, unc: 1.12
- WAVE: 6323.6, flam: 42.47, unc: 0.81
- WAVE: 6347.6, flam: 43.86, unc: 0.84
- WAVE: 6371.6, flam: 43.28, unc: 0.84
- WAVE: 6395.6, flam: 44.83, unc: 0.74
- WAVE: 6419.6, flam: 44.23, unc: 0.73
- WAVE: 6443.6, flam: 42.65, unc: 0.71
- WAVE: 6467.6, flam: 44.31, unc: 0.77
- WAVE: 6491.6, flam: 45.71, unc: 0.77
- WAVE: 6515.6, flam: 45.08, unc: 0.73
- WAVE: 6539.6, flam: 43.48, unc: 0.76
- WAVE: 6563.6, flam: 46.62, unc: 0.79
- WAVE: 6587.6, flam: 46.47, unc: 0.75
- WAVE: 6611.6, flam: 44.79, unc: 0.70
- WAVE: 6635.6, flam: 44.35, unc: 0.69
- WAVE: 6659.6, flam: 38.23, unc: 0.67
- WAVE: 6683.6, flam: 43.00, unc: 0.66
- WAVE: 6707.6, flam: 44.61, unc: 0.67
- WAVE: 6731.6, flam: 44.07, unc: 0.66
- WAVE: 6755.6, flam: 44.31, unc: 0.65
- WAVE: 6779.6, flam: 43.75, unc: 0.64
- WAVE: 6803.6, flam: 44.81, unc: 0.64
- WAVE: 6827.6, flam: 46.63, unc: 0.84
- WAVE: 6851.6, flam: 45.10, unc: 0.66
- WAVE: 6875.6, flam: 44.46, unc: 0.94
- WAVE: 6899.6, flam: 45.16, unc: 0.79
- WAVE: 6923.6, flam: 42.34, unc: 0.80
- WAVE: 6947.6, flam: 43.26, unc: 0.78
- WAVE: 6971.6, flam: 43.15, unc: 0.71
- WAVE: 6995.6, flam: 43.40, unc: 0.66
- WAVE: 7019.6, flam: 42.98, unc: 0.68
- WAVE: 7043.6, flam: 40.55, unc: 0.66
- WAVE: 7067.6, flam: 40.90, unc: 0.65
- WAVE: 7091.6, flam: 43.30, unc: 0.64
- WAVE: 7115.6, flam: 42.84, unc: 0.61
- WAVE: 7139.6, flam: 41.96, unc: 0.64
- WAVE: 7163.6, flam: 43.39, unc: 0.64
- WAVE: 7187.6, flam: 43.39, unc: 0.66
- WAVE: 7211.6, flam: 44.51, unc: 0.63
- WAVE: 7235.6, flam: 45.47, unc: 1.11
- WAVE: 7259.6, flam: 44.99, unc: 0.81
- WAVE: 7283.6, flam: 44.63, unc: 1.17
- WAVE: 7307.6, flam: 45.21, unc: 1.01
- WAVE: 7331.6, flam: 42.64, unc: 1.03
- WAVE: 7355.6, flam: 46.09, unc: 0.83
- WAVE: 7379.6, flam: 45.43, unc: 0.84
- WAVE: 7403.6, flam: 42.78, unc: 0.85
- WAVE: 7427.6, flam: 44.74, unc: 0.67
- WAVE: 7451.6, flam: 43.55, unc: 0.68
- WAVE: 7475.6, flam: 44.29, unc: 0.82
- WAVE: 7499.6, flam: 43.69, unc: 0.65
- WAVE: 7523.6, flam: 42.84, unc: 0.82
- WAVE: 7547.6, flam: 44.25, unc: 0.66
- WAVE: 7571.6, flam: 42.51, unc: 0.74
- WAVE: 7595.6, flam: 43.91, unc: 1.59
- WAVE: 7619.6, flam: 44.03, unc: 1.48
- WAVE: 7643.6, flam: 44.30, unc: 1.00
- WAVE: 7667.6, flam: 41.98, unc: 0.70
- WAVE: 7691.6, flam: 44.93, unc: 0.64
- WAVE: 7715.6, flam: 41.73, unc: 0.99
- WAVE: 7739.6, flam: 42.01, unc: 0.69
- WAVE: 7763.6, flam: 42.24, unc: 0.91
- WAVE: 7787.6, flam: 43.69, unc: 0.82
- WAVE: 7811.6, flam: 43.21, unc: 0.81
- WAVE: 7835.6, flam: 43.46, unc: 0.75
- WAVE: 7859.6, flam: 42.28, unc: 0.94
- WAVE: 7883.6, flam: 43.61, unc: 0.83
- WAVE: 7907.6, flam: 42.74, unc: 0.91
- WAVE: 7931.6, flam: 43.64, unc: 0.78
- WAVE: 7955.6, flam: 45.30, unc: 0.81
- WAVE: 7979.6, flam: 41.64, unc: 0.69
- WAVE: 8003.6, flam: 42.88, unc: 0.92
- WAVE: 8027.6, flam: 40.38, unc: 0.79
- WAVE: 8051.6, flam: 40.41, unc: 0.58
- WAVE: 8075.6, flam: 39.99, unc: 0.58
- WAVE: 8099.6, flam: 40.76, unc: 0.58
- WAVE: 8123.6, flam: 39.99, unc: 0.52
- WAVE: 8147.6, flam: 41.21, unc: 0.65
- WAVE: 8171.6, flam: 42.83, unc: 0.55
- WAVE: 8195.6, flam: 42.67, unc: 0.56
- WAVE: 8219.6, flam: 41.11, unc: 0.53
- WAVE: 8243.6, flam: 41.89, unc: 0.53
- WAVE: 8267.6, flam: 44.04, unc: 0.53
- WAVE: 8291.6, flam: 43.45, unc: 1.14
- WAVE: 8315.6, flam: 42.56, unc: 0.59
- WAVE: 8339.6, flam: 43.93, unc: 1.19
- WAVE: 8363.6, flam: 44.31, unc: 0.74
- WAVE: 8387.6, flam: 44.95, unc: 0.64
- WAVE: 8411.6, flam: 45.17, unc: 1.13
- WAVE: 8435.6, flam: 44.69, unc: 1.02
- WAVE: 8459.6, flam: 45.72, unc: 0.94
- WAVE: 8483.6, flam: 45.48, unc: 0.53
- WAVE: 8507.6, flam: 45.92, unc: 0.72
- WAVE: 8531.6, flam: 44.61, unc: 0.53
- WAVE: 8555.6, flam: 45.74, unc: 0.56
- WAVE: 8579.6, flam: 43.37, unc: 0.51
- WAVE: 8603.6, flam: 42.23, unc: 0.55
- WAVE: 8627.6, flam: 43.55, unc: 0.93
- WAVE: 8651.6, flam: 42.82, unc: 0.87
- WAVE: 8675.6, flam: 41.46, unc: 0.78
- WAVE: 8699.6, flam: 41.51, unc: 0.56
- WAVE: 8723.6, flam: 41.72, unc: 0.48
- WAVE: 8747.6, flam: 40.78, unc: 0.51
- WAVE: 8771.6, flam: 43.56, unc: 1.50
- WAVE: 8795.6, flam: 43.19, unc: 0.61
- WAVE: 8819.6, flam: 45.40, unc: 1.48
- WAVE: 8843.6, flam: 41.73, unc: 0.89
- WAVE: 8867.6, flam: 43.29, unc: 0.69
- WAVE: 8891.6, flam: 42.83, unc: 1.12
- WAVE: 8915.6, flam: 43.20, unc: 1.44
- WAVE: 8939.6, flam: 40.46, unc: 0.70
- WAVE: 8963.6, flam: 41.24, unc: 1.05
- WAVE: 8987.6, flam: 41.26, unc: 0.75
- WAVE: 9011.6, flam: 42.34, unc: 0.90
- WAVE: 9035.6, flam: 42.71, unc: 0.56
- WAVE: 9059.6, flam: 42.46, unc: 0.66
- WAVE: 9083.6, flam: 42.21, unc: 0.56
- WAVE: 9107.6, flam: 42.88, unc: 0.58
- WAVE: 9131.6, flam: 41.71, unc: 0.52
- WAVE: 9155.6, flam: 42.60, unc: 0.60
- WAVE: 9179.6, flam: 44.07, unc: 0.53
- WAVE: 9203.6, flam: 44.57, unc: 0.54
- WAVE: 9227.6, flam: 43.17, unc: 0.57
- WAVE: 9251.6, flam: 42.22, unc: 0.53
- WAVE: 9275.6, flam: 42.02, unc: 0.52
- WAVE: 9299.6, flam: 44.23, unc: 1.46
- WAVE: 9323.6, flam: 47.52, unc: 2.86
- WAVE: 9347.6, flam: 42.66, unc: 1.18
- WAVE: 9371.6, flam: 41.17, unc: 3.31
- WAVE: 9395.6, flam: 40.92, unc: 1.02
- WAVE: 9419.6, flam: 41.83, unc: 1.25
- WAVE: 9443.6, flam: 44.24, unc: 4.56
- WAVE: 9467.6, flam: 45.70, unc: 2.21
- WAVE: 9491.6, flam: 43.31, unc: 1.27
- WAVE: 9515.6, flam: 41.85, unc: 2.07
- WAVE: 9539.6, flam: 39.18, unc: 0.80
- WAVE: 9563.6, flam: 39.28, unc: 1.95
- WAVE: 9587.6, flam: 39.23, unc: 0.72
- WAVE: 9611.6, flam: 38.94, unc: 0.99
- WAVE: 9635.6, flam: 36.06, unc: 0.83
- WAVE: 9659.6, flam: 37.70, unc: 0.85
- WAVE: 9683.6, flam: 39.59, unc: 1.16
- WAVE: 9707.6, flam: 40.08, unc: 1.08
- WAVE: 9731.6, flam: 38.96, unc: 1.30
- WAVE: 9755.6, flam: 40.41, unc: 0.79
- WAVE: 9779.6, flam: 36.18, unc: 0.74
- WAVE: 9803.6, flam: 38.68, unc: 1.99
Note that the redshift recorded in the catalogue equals 0.129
